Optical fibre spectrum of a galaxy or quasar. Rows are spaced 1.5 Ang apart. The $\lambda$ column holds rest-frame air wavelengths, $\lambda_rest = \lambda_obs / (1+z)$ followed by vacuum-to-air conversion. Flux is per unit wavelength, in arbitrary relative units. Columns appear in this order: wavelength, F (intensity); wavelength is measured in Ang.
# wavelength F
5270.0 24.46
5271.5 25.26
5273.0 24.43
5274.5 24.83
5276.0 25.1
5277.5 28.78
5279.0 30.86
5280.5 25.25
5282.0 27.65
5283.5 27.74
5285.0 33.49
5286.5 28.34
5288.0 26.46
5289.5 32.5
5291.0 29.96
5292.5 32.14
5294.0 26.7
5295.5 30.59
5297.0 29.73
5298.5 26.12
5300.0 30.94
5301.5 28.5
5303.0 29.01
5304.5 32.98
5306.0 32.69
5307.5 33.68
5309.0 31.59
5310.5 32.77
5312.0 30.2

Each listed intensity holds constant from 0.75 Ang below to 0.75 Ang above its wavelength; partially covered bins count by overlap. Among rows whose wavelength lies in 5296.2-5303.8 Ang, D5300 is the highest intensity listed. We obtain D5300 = 30.94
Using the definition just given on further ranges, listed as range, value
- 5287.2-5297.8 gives 32.5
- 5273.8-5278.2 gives 28.78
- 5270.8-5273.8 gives 25.26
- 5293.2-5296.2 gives 30.59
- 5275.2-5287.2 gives 33.49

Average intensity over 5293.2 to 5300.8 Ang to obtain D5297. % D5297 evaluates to 28.8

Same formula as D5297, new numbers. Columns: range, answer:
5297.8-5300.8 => 28.6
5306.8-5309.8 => 32.6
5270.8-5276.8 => 24.9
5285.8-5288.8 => 27.5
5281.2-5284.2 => 27.7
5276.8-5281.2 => 28.3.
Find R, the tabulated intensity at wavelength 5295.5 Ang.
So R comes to 30.59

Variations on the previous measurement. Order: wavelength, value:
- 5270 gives 24.46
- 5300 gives 30.94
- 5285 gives 33.49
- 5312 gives 30.2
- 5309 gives 31.59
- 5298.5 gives 26.12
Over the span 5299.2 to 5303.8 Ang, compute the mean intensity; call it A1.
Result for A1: 29.5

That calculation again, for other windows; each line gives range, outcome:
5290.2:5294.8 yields 29.6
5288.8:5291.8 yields 31.2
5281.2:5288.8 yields 28.7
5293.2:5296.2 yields 28.7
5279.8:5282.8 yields 26.5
